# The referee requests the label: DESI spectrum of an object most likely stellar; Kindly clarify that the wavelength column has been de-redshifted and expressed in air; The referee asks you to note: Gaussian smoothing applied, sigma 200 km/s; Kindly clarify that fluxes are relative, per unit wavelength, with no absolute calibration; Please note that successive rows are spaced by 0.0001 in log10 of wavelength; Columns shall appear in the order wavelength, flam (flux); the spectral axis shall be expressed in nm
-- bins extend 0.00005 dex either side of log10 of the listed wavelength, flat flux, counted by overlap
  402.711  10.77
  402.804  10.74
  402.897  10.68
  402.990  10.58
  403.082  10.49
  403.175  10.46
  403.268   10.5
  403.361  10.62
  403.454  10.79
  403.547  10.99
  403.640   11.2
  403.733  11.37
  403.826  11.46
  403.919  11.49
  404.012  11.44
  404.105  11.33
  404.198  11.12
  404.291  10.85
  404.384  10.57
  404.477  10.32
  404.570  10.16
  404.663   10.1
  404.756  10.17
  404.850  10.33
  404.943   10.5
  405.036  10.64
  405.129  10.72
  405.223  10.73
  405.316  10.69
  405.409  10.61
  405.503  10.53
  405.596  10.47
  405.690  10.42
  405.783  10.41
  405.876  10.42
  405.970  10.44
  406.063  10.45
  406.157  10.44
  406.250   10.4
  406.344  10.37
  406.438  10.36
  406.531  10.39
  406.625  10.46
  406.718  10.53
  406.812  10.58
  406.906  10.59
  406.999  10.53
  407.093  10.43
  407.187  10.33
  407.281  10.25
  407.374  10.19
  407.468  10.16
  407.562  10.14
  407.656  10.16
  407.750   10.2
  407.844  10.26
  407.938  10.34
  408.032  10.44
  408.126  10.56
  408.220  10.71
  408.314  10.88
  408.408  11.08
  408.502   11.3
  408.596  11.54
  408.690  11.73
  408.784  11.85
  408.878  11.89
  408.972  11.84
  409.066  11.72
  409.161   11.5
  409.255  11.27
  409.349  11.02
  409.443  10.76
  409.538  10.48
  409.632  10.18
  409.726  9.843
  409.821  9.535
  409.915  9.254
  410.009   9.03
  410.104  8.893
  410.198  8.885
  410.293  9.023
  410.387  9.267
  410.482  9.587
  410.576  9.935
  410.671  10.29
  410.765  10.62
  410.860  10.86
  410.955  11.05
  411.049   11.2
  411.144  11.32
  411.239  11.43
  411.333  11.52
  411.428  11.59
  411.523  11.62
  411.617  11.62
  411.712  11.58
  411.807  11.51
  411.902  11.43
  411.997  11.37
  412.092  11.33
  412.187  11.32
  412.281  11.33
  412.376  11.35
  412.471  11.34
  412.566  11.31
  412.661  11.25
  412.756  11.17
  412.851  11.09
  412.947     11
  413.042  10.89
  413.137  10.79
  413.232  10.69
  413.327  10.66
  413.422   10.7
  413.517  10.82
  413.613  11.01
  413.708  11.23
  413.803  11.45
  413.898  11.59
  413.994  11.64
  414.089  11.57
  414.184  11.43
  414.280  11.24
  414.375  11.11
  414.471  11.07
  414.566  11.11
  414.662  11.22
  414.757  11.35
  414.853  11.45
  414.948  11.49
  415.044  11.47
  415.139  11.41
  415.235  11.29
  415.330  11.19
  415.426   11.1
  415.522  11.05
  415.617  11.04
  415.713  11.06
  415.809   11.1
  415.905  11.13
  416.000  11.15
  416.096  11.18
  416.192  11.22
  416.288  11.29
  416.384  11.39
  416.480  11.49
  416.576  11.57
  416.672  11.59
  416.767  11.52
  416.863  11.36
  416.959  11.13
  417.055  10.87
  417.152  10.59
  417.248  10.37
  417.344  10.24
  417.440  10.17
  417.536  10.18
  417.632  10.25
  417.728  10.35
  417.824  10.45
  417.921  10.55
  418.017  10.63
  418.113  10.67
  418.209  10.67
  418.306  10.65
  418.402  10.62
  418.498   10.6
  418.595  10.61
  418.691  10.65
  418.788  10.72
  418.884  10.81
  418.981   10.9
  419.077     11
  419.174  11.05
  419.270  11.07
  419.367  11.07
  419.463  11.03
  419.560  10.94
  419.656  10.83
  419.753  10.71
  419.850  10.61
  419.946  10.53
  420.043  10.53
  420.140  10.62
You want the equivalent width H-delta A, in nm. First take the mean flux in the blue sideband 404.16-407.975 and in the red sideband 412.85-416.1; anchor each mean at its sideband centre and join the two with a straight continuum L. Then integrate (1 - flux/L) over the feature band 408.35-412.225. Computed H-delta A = 0.00 nm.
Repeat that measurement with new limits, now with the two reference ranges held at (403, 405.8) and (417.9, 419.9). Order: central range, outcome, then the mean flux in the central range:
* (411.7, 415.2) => -0.154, 11.2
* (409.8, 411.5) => 0.084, 10.2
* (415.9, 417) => -0.058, 11.4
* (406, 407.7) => 0.056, 10.4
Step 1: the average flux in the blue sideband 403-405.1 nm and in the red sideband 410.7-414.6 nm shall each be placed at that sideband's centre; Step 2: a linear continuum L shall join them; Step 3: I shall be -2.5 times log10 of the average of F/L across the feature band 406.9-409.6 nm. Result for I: 0.02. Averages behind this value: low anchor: 10.8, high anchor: 11.2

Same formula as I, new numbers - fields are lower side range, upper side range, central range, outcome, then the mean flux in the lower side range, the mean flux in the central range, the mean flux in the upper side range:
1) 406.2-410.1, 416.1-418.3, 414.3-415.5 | -0.05 mag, 10.6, 11.3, 10.8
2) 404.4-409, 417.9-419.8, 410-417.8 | -0.03 mag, 10.6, 11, 10.8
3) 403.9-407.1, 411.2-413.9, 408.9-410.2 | 0.06 mag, 10.6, 10.4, 11.2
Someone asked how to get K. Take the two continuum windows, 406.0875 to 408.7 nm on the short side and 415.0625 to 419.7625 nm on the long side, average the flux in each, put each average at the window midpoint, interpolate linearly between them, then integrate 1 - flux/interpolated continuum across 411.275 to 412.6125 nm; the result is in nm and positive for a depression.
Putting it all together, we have -0.093 nm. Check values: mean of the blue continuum 10.5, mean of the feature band 11.5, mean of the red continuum 10.9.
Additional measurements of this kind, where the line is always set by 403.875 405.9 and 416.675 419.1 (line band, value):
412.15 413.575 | -0.05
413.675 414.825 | -0.07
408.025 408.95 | -0.05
